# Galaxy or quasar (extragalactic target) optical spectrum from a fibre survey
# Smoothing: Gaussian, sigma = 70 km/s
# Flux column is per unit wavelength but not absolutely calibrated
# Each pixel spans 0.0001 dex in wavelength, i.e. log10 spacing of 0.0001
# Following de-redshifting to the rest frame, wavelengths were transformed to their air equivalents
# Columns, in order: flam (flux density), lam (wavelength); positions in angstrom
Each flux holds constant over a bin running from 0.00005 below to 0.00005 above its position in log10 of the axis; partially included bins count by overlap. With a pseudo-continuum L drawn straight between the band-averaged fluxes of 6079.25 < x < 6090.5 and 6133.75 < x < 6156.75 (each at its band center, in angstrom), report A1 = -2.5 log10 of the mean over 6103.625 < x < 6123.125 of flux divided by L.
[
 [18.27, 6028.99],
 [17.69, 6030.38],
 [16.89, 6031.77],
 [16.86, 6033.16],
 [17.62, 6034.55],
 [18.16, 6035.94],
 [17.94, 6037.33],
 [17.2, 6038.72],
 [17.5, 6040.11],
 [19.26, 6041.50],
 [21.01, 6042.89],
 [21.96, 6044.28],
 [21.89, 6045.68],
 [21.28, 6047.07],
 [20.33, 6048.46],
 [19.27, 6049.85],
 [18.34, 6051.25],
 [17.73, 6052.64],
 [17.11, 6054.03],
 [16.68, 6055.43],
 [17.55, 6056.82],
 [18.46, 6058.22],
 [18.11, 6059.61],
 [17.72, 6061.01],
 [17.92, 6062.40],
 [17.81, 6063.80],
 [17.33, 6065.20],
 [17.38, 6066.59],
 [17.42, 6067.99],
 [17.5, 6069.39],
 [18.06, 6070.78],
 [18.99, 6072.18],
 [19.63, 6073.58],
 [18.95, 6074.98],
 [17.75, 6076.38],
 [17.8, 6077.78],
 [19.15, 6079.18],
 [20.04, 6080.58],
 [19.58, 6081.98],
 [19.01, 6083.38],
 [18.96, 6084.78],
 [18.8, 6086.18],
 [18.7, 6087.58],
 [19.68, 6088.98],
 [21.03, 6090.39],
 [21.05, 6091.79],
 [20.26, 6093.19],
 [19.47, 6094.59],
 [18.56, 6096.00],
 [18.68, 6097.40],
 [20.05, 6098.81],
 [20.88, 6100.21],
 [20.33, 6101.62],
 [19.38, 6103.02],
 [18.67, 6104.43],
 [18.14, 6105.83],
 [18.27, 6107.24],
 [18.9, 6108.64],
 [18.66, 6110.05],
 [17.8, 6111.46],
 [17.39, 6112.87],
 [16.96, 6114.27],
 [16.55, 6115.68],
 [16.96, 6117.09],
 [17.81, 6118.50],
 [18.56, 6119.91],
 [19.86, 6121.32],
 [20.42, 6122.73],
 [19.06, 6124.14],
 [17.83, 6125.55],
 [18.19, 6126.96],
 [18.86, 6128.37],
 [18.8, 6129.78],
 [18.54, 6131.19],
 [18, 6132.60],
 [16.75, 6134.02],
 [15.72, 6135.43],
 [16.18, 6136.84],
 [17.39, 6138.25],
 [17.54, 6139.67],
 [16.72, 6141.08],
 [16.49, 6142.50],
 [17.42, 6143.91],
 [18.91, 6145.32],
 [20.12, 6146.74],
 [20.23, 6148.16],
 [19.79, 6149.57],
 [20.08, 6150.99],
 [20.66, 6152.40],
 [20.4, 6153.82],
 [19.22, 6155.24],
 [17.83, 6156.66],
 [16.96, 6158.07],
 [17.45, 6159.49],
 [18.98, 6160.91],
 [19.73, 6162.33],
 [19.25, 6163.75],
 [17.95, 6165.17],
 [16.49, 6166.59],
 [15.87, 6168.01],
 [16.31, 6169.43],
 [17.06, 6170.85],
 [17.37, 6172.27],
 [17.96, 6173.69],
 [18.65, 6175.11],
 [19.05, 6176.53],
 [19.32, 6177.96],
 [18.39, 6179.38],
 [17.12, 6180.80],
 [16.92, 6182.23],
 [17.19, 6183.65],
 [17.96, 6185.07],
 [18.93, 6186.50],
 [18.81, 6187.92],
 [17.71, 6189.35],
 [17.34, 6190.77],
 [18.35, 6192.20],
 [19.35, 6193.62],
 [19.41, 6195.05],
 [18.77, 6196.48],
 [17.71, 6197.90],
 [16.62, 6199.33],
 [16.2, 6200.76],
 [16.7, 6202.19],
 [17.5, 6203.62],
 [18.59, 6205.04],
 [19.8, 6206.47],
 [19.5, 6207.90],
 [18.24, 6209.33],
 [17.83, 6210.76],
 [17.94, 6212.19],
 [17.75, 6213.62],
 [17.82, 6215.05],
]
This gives 0.04 mag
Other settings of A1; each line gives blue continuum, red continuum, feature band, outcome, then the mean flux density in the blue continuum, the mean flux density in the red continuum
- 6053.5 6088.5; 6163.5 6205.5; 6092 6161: -0.03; 18.3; 17.8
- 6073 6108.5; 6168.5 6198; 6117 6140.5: 0.04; 19.3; 18.1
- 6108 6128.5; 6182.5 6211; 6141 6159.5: -0.04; 18.2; 18.1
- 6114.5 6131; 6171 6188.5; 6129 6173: 0.01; 18.4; 18.1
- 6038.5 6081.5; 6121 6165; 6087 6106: -0.06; 18.6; 18.5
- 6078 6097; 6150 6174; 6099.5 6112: 0.01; 19.5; 18.2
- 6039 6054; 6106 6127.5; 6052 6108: 0.01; 19.7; 18.2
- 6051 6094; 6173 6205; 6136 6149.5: 0.02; 18.5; 18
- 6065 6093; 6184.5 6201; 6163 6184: 0.04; 18.9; 18.1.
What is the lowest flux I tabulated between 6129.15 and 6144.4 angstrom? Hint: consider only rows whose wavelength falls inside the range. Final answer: 15.72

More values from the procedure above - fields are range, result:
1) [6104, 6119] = 16.55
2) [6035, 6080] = 16.68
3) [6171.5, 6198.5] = 16.92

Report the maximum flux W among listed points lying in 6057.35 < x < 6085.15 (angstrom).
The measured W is 20.04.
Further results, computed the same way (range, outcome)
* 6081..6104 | 21.05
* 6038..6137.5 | 21.96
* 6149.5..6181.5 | 20.66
